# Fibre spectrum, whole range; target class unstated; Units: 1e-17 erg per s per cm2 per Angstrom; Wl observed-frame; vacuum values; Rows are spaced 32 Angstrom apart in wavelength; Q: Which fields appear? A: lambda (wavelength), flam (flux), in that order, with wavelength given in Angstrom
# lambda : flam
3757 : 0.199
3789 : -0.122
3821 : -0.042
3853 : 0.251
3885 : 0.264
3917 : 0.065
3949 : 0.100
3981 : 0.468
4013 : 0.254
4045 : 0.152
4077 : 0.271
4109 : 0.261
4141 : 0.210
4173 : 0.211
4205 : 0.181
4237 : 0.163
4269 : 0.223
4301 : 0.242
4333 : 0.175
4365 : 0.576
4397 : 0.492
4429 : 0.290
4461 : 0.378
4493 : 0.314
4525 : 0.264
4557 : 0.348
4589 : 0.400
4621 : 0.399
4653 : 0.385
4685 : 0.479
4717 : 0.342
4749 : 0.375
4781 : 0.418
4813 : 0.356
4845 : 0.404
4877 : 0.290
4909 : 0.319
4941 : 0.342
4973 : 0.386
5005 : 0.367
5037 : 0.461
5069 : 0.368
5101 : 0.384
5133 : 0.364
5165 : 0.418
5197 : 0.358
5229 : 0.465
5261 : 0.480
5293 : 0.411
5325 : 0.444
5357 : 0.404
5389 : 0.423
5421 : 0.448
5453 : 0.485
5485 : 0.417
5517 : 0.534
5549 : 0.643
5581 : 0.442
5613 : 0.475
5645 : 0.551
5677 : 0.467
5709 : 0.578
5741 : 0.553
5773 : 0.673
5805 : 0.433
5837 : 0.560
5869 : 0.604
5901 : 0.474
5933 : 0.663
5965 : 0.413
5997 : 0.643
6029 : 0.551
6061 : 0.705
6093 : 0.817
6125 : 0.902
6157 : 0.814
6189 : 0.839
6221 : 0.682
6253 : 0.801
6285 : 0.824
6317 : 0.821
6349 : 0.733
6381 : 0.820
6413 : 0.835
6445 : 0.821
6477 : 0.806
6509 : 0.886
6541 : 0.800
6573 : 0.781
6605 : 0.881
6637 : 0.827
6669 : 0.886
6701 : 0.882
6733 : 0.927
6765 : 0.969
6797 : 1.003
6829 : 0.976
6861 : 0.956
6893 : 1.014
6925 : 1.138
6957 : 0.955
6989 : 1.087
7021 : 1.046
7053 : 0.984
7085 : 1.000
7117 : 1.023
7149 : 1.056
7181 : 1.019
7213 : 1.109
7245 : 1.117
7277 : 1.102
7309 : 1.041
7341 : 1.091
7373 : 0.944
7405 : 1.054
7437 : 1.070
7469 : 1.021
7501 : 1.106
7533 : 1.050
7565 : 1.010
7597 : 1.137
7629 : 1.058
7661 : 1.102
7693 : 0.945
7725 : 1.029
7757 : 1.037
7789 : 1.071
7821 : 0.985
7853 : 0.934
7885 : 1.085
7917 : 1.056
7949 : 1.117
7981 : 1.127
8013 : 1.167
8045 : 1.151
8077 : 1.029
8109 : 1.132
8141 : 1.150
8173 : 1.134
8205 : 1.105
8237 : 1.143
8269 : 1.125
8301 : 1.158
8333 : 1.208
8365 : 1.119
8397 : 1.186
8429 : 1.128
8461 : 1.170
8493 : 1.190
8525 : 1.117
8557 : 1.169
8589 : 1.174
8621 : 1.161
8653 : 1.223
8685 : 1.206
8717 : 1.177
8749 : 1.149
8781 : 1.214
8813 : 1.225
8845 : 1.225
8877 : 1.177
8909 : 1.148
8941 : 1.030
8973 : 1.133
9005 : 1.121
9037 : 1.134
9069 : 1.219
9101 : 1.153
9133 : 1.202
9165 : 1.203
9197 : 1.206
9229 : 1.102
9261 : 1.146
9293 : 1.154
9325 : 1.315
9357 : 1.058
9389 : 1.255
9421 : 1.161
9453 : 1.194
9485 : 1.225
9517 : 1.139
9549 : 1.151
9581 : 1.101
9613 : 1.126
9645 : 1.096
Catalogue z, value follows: 0.52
